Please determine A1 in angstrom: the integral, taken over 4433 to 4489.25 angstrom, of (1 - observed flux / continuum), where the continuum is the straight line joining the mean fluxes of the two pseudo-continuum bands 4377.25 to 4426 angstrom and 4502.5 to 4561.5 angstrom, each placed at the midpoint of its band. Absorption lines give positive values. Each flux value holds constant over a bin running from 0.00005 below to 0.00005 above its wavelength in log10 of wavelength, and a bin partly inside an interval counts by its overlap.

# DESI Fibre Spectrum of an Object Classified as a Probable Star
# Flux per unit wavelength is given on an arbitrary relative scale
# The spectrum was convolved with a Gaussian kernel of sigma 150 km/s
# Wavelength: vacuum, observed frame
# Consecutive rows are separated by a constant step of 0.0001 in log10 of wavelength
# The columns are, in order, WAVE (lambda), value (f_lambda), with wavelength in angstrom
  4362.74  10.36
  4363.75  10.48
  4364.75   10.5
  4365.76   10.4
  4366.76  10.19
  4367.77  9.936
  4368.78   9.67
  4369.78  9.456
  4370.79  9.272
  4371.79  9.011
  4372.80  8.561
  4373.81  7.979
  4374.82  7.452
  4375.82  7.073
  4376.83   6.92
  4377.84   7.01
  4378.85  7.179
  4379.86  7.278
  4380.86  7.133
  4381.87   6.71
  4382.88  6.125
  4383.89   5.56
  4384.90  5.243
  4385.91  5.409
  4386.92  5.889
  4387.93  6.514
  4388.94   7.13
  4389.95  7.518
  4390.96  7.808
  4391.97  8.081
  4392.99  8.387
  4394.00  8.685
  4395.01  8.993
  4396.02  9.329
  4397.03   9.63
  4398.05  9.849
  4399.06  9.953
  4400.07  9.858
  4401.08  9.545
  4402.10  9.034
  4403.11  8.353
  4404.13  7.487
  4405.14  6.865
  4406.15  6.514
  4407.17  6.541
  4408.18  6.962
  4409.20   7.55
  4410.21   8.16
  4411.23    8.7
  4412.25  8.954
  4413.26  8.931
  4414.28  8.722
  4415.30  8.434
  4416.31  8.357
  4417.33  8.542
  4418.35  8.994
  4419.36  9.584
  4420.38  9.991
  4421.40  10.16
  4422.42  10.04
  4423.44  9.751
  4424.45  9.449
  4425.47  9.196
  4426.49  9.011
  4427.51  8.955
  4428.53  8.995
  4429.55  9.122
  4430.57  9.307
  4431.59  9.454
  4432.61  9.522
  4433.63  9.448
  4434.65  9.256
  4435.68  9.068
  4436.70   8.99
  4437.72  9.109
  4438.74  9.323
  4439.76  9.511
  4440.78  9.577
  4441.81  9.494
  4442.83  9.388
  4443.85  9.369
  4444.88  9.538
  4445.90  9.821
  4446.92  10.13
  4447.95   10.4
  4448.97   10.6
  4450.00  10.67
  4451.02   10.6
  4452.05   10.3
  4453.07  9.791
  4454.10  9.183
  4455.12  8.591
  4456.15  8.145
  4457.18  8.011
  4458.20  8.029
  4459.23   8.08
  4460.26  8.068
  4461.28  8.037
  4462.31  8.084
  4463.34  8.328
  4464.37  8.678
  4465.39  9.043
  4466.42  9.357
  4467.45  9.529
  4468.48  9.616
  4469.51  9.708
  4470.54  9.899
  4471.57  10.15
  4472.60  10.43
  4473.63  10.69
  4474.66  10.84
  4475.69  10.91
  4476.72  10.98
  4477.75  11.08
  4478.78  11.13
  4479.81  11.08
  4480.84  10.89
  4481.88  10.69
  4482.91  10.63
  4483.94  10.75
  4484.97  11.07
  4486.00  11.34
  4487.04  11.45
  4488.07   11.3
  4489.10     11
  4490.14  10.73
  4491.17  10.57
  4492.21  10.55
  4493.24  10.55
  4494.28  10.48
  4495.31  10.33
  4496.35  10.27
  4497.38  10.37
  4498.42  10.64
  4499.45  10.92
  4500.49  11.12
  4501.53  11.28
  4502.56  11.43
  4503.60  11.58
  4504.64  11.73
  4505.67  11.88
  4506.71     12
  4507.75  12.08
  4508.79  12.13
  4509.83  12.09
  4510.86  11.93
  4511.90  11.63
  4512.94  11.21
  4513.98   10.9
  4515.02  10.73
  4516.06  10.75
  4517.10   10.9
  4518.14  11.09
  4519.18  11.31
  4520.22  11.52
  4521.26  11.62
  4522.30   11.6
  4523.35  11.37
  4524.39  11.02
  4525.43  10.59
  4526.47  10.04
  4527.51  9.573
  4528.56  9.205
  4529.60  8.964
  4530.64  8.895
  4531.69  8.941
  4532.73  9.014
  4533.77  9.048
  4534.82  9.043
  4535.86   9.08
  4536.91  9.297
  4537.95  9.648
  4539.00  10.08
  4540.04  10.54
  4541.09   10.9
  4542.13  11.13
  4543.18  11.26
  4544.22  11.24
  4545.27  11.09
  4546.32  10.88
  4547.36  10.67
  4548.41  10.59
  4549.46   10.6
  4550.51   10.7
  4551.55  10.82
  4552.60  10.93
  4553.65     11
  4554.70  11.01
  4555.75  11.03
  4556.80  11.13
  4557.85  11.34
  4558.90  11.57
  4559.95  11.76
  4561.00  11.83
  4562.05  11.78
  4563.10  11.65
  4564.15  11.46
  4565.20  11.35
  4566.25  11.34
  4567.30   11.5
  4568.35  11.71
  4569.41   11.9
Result -2.7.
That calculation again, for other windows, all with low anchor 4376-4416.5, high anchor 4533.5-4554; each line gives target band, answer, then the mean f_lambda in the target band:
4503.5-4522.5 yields -3.13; 11.5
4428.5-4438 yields -0.90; 9.24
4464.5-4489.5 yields -3.51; 10.5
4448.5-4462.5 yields -0.31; 9.03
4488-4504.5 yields -2.15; 10.8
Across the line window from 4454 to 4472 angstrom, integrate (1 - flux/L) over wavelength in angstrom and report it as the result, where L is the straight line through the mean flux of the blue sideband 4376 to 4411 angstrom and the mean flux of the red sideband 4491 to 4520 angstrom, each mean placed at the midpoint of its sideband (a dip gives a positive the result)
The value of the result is 1.9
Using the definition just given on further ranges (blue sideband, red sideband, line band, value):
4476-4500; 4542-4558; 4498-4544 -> 0.7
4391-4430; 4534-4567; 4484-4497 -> -1.1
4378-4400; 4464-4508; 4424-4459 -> -0.4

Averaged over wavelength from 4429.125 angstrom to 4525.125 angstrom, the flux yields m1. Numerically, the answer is 10.3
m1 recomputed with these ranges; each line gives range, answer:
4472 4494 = 10.9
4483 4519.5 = 11.1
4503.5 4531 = 11.1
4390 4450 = 9.02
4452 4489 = 9.84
